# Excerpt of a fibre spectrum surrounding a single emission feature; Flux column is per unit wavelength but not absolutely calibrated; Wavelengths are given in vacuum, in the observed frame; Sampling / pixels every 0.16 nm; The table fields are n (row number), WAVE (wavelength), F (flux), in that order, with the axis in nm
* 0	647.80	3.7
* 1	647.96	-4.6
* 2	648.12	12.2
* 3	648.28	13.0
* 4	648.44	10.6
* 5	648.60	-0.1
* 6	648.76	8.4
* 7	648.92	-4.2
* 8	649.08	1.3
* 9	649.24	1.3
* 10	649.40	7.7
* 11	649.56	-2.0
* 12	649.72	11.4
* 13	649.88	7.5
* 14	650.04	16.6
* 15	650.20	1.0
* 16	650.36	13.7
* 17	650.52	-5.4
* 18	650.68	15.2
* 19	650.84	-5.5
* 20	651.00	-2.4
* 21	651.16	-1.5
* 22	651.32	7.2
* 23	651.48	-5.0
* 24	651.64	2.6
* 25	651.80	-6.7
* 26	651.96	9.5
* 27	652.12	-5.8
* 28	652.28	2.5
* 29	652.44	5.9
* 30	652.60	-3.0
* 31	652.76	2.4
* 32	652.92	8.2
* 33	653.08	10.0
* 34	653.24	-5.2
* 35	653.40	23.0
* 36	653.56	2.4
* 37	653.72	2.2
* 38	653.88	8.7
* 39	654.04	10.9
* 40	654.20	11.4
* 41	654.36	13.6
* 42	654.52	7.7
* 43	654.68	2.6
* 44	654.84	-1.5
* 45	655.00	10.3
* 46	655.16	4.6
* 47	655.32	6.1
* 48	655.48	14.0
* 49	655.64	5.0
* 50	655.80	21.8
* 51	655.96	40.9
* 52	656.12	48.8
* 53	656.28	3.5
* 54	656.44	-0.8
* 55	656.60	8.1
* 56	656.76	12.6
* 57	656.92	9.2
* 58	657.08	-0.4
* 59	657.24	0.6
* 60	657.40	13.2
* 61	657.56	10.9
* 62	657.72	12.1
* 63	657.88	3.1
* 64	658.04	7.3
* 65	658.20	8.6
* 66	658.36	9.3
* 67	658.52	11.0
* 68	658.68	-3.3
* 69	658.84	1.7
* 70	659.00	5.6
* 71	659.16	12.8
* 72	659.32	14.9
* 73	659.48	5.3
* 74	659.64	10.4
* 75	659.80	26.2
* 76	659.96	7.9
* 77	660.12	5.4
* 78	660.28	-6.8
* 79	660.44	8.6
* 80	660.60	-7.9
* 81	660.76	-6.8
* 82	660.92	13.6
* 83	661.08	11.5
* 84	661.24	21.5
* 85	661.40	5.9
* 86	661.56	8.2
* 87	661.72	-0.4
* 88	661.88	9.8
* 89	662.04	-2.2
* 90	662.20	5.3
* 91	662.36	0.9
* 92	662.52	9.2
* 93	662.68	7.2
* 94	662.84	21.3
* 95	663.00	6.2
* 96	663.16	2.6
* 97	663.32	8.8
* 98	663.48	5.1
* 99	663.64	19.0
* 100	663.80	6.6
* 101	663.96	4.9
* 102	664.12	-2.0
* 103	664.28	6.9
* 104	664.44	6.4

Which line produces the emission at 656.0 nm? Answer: Hgamma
